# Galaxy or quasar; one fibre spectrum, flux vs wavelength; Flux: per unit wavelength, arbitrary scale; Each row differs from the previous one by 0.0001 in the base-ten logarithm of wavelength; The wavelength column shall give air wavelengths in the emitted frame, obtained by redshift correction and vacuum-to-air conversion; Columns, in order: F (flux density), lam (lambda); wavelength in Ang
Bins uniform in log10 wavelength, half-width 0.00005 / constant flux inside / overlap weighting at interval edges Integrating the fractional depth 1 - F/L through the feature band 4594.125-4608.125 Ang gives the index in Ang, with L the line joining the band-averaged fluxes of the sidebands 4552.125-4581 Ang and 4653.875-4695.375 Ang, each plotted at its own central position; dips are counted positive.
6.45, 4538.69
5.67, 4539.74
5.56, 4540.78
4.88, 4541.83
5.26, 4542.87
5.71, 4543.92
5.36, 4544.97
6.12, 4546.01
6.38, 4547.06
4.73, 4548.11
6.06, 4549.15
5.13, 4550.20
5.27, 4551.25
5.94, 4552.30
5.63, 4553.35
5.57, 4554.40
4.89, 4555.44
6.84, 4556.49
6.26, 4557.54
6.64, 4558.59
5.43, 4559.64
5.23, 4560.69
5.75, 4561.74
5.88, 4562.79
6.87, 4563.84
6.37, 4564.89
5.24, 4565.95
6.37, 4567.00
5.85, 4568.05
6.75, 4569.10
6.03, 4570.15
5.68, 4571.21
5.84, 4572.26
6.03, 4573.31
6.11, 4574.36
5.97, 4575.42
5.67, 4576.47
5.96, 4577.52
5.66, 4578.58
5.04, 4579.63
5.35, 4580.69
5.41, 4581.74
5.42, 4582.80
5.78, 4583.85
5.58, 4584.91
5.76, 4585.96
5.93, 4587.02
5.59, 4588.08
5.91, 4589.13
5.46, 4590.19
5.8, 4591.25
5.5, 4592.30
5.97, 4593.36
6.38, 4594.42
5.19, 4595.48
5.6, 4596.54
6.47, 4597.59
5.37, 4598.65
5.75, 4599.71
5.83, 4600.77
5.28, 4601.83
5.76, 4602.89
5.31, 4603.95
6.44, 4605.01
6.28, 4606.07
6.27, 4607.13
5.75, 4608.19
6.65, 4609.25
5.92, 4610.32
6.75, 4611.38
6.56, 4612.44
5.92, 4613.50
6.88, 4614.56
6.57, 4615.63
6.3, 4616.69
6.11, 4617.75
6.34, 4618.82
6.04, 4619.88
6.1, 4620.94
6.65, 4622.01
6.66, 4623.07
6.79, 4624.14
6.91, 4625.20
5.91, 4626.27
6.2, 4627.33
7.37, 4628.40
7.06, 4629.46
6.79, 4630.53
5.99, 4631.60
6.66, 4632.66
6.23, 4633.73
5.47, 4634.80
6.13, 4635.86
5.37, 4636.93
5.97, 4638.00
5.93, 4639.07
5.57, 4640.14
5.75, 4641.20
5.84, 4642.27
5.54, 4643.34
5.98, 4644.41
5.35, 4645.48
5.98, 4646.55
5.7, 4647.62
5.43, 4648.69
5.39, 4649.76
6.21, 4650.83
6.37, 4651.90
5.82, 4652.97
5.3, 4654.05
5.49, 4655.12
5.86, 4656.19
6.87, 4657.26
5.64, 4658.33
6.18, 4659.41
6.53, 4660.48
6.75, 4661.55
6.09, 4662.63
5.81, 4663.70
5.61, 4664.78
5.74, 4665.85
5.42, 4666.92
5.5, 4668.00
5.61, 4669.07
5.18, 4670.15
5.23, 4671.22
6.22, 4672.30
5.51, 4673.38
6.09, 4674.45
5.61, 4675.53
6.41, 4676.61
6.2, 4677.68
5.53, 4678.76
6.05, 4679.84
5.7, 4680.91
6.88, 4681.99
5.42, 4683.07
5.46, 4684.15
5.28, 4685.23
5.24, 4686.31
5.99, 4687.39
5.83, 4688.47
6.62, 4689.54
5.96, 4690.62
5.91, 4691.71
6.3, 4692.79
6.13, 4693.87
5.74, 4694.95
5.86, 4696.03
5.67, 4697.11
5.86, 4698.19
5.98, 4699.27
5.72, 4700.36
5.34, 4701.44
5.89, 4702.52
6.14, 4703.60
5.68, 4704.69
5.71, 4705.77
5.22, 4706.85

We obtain 0.1 Ang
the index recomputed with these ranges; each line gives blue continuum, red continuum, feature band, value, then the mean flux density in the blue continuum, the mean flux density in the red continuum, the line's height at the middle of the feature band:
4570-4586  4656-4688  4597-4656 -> -3.1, 5.7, 5.85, 5.78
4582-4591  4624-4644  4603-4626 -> -1.4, 5.67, 6.17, 5.97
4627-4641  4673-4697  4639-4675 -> 1.5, 6.2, 5.9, 6.06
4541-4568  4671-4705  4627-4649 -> -0.7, 5.75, 5.86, 5.82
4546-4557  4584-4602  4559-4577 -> -0.8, 5.67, 5.74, 5.69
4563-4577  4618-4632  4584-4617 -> 1.9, 6.06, 6.52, 6.31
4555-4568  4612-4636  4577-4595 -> 1.4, 5.98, 6.42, 6.15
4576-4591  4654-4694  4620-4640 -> -2.0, 5.61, 5.88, 5.75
